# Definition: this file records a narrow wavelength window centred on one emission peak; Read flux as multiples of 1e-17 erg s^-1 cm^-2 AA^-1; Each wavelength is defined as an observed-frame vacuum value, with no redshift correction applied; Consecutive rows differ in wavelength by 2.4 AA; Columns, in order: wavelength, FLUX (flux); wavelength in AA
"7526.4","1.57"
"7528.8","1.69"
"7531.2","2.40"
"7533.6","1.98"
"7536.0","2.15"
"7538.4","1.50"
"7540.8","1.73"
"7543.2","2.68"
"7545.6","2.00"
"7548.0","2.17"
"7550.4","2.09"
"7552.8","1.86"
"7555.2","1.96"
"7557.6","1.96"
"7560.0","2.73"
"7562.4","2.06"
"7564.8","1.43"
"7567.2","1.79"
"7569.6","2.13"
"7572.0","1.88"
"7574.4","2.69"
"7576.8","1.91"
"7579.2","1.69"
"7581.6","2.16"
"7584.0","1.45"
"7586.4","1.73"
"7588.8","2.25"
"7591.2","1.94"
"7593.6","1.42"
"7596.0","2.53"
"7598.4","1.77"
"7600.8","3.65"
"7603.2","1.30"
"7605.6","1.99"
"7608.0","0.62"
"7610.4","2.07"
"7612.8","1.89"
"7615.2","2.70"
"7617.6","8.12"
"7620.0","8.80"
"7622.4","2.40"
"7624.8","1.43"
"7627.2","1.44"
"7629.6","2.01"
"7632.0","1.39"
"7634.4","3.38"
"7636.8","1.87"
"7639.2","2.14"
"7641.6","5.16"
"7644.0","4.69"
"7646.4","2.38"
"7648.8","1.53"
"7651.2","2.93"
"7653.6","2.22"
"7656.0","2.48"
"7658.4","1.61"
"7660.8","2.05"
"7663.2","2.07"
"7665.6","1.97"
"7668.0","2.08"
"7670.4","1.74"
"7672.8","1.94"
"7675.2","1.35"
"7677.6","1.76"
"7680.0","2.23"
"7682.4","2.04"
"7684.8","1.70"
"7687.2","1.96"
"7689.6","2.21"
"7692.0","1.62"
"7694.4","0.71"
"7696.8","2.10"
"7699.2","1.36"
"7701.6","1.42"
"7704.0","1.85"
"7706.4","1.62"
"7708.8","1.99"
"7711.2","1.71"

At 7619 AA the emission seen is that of Halpha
